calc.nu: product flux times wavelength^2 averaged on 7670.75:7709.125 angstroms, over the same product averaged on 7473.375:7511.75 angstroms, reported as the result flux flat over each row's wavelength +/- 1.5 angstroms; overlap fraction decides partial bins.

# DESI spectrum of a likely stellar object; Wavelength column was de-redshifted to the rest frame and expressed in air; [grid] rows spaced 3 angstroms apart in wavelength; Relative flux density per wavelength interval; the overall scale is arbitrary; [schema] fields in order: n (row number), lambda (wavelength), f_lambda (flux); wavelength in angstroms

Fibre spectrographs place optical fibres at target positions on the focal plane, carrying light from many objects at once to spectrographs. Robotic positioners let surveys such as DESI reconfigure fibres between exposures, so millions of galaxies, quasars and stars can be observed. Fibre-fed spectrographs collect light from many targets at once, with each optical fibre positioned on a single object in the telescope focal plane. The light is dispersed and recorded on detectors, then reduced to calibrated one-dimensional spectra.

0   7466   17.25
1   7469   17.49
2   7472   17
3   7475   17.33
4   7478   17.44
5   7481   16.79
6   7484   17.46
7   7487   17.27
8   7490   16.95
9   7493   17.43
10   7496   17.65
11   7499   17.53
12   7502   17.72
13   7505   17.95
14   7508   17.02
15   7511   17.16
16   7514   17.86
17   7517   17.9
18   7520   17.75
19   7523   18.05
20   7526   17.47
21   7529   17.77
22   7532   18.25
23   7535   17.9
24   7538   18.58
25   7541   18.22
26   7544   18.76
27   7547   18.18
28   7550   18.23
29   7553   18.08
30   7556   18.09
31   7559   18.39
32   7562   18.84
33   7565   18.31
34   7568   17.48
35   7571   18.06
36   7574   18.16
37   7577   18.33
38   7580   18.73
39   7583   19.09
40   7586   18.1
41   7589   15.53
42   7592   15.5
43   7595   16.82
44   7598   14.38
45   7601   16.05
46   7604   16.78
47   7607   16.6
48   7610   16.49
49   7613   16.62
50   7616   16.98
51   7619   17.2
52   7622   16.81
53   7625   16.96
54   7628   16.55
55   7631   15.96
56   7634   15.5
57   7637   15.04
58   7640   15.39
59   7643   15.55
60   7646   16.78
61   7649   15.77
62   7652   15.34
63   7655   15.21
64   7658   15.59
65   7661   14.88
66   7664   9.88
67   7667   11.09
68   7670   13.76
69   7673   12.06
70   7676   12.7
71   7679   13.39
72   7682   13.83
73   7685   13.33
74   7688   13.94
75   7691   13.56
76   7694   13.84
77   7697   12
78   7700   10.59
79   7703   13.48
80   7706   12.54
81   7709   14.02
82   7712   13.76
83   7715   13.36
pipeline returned 0.79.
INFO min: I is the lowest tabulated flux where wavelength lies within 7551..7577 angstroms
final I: 17.48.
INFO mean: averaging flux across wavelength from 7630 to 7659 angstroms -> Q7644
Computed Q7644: 15.6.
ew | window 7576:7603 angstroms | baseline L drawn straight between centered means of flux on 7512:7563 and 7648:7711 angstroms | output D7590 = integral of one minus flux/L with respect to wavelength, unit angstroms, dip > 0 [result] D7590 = -0.9 angstroms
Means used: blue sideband 18.1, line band 16.9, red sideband 13.4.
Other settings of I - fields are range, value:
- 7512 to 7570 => 17.47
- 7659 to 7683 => 9.88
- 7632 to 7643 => 15.04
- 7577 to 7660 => 14.38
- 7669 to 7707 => 10.59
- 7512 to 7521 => 17.75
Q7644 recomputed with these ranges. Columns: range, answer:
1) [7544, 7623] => 17.4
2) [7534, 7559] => 18.3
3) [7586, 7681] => 15.3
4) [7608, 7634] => 16.6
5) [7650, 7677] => 13.4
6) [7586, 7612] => 16.2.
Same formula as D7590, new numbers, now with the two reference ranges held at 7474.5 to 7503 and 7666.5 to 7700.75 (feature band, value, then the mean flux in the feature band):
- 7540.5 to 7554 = -1.9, 18.3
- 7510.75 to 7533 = -1.6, 17.8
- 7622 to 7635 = -2.0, 16.3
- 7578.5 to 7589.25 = -2.1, 18.1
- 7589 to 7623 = -3.8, 16.3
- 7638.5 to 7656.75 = -2.5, 15.7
